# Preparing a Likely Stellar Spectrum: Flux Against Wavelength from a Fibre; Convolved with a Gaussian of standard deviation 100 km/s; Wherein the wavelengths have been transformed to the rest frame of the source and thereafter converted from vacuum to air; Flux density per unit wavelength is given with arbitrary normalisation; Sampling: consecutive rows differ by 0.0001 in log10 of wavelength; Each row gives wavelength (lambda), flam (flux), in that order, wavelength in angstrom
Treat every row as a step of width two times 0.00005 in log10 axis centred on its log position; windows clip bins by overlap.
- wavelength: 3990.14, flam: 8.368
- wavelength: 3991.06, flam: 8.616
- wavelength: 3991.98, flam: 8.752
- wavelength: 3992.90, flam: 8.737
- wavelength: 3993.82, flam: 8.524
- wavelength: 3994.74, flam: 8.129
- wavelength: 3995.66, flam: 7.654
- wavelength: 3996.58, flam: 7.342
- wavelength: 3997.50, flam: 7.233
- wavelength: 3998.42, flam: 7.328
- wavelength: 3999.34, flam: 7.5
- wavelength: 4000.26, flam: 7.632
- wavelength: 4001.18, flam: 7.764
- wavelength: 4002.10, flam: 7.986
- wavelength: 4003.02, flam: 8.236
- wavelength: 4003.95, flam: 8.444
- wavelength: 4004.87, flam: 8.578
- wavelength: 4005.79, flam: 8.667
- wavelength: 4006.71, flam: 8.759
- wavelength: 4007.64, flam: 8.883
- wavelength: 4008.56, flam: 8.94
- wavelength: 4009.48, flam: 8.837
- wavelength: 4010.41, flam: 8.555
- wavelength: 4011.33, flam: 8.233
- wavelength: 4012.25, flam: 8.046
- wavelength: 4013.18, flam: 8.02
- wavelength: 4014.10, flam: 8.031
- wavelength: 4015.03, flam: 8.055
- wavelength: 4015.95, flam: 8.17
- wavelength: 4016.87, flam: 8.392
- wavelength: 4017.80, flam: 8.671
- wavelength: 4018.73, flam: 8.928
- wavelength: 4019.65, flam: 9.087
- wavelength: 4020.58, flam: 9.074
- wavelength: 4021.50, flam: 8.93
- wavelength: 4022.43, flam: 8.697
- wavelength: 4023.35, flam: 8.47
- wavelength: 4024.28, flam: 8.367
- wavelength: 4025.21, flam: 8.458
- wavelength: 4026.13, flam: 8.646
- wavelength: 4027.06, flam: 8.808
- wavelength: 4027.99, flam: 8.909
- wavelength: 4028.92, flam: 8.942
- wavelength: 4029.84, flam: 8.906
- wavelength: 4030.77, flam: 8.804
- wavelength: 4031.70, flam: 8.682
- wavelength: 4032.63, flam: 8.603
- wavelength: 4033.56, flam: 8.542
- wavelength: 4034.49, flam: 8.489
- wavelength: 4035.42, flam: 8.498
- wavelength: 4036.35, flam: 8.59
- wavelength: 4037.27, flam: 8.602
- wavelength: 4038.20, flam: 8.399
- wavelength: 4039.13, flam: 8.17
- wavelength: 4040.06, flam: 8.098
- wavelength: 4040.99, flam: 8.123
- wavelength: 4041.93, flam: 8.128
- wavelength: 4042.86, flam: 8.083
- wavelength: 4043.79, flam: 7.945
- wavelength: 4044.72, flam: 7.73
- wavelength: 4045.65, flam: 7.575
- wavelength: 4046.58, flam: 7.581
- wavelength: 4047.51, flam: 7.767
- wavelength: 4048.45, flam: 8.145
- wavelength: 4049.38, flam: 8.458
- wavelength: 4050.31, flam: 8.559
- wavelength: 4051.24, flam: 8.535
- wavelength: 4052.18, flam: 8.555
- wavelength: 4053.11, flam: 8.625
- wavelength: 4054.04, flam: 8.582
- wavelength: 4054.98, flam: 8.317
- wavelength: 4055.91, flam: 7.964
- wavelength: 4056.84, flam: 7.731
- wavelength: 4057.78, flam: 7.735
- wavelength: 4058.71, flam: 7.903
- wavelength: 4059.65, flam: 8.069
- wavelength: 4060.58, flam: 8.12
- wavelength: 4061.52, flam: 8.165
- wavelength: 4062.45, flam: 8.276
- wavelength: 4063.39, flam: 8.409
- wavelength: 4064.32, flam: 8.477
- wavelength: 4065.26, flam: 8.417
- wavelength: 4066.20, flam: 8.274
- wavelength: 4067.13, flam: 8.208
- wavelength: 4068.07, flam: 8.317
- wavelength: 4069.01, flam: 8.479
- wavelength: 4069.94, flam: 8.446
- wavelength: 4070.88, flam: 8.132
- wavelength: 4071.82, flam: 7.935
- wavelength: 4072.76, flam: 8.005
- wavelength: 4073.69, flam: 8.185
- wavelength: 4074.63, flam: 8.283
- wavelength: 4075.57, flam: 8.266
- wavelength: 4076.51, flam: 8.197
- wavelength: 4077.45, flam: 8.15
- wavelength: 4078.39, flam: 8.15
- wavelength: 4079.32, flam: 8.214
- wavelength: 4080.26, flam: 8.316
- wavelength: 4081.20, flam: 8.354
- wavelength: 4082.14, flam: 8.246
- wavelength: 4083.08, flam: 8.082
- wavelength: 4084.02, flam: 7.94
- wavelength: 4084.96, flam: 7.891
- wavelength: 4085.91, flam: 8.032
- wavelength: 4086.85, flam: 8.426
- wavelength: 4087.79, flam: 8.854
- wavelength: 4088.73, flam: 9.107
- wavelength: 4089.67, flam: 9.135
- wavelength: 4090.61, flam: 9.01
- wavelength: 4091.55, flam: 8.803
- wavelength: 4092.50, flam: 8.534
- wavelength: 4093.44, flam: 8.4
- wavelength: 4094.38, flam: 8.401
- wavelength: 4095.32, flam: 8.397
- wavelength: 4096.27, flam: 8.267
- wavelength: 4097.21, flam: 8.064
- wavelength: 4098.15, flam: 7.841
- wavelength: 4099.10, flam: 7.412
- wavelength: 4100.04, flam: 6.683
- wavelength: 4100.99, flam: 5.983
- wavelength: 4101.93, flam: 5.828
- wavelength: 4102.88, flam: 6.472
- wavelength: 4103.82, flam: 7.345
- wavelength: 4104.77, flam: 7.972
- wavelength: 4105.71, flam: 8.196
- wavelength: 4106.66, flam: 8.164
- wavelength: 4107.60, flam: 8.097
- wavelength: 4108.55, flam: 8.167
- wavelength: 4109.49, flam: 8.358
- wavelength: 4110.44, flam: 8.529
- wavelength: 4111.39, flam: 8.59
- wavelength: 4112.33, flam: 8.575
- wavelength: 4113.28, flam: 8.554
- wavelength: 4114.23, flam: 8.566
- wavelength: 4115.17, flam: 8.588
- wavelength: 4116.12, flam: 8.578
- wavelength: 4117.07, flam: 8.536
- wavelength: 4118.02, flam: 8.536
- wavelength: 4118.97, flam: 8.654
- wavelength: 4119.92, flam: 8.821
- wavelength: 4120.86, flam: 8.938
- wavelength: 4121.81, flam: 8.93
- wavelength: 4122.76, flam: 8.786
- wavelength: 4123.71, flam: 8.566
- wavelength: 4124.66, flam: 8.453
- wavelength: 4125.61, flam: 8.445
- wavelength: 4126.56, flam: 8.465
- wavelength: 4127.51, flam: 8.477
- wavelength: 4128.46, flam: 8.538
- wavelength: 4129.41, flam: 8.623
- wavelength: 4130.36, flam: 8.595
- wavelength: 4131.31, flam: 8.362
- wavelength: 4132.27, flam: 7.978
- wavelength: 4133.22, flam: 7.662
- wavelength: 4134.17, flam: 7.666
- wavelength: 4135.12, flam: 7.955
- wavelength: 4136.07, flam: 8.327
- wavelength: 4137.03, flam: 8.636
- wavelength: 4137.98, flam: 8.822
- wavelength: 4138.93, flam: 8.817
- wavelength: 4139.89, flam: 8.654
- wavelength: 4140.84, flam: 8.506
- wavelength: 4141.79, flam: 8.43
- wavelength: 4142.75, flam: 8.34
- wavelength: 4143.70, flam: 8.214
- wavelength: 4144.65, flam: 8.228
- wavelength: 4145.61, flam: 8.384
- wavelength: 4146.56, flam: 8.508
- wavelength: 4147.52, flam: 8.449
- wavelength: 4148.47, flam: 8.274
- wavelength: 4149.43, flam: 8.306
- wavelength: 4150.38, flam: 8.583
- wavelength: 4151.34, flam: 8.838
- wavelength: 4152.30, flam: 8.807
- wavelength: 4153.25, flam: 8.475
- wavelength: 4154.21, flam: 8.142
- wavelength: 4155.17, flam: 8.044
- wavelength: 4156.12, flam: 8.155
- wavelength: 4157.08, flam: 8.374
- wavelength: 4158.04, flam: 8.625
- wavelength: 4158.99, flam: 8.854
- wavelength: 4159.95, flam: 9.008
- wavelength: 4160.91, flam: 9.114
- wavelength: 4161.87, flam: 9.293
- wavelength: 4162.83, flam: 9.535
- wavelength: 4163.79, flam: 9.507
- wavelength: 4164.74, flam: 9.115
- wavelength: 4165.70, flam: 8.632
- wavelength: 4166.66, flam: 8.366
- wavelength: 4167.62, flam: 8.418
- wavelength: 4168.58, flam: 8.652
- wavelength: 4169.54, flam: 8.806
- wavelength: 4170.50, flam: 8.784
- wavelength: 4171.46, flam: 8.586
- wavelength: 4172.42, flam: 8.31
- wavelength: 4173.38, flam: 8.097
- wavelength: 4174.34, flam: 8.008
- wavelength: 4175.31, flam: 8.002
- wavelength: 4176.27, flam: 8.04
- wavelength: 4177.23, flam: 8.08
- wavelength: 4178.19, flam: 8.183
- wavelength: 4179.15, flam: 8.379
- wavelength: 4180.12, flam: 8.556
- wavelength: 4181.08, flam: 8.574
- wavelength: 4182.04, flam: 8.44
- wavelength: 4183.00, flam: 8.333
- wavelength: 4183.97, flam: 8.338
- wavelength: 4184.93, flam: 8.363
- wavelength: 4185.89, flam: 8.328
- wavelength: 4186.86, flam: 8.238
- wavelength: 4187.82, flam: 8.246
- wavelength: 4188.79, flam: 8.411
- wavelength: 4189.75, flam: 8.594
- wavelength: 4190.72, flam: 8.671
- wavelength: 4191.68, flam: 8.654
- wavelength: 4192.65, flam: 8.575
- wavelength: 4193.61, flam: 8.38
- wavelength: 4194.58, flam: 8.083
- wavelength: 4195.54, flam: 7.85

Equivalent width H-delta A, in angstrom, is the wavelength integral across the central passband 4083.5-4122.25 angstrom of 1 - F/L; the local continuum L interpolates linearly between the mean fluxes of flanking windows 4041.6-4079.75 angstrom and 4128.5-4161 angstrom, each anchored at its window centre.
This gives 0.5 angstrom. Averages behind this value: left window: 8.18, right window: 8.43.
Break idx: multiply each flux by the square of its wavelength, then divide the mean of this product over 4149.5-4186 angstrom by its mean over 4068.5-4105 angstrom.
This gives 1.10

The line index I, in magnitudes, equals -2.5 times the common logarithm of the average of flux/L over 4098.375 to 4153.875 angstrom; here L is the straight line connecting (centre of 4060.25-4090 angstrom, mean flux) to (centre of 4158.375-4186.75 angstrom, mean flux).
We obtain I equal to 0.023 mag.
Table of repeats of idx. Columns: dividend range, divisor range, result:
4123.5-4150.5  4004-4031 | 1.03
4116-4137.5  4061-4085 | 1.05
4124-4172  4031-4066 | 1.09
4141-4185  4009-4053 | 1.08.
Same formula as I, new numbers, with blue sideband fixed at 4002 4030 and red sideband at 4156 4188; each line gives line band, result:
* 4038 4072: 0.05 mag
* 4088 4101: 0.04 mag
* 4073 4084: 0.05 mag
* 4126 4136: 0.04 mag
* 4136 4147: 0.01 mag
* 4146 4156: 0.01 mag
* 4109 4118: 0.00 mag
